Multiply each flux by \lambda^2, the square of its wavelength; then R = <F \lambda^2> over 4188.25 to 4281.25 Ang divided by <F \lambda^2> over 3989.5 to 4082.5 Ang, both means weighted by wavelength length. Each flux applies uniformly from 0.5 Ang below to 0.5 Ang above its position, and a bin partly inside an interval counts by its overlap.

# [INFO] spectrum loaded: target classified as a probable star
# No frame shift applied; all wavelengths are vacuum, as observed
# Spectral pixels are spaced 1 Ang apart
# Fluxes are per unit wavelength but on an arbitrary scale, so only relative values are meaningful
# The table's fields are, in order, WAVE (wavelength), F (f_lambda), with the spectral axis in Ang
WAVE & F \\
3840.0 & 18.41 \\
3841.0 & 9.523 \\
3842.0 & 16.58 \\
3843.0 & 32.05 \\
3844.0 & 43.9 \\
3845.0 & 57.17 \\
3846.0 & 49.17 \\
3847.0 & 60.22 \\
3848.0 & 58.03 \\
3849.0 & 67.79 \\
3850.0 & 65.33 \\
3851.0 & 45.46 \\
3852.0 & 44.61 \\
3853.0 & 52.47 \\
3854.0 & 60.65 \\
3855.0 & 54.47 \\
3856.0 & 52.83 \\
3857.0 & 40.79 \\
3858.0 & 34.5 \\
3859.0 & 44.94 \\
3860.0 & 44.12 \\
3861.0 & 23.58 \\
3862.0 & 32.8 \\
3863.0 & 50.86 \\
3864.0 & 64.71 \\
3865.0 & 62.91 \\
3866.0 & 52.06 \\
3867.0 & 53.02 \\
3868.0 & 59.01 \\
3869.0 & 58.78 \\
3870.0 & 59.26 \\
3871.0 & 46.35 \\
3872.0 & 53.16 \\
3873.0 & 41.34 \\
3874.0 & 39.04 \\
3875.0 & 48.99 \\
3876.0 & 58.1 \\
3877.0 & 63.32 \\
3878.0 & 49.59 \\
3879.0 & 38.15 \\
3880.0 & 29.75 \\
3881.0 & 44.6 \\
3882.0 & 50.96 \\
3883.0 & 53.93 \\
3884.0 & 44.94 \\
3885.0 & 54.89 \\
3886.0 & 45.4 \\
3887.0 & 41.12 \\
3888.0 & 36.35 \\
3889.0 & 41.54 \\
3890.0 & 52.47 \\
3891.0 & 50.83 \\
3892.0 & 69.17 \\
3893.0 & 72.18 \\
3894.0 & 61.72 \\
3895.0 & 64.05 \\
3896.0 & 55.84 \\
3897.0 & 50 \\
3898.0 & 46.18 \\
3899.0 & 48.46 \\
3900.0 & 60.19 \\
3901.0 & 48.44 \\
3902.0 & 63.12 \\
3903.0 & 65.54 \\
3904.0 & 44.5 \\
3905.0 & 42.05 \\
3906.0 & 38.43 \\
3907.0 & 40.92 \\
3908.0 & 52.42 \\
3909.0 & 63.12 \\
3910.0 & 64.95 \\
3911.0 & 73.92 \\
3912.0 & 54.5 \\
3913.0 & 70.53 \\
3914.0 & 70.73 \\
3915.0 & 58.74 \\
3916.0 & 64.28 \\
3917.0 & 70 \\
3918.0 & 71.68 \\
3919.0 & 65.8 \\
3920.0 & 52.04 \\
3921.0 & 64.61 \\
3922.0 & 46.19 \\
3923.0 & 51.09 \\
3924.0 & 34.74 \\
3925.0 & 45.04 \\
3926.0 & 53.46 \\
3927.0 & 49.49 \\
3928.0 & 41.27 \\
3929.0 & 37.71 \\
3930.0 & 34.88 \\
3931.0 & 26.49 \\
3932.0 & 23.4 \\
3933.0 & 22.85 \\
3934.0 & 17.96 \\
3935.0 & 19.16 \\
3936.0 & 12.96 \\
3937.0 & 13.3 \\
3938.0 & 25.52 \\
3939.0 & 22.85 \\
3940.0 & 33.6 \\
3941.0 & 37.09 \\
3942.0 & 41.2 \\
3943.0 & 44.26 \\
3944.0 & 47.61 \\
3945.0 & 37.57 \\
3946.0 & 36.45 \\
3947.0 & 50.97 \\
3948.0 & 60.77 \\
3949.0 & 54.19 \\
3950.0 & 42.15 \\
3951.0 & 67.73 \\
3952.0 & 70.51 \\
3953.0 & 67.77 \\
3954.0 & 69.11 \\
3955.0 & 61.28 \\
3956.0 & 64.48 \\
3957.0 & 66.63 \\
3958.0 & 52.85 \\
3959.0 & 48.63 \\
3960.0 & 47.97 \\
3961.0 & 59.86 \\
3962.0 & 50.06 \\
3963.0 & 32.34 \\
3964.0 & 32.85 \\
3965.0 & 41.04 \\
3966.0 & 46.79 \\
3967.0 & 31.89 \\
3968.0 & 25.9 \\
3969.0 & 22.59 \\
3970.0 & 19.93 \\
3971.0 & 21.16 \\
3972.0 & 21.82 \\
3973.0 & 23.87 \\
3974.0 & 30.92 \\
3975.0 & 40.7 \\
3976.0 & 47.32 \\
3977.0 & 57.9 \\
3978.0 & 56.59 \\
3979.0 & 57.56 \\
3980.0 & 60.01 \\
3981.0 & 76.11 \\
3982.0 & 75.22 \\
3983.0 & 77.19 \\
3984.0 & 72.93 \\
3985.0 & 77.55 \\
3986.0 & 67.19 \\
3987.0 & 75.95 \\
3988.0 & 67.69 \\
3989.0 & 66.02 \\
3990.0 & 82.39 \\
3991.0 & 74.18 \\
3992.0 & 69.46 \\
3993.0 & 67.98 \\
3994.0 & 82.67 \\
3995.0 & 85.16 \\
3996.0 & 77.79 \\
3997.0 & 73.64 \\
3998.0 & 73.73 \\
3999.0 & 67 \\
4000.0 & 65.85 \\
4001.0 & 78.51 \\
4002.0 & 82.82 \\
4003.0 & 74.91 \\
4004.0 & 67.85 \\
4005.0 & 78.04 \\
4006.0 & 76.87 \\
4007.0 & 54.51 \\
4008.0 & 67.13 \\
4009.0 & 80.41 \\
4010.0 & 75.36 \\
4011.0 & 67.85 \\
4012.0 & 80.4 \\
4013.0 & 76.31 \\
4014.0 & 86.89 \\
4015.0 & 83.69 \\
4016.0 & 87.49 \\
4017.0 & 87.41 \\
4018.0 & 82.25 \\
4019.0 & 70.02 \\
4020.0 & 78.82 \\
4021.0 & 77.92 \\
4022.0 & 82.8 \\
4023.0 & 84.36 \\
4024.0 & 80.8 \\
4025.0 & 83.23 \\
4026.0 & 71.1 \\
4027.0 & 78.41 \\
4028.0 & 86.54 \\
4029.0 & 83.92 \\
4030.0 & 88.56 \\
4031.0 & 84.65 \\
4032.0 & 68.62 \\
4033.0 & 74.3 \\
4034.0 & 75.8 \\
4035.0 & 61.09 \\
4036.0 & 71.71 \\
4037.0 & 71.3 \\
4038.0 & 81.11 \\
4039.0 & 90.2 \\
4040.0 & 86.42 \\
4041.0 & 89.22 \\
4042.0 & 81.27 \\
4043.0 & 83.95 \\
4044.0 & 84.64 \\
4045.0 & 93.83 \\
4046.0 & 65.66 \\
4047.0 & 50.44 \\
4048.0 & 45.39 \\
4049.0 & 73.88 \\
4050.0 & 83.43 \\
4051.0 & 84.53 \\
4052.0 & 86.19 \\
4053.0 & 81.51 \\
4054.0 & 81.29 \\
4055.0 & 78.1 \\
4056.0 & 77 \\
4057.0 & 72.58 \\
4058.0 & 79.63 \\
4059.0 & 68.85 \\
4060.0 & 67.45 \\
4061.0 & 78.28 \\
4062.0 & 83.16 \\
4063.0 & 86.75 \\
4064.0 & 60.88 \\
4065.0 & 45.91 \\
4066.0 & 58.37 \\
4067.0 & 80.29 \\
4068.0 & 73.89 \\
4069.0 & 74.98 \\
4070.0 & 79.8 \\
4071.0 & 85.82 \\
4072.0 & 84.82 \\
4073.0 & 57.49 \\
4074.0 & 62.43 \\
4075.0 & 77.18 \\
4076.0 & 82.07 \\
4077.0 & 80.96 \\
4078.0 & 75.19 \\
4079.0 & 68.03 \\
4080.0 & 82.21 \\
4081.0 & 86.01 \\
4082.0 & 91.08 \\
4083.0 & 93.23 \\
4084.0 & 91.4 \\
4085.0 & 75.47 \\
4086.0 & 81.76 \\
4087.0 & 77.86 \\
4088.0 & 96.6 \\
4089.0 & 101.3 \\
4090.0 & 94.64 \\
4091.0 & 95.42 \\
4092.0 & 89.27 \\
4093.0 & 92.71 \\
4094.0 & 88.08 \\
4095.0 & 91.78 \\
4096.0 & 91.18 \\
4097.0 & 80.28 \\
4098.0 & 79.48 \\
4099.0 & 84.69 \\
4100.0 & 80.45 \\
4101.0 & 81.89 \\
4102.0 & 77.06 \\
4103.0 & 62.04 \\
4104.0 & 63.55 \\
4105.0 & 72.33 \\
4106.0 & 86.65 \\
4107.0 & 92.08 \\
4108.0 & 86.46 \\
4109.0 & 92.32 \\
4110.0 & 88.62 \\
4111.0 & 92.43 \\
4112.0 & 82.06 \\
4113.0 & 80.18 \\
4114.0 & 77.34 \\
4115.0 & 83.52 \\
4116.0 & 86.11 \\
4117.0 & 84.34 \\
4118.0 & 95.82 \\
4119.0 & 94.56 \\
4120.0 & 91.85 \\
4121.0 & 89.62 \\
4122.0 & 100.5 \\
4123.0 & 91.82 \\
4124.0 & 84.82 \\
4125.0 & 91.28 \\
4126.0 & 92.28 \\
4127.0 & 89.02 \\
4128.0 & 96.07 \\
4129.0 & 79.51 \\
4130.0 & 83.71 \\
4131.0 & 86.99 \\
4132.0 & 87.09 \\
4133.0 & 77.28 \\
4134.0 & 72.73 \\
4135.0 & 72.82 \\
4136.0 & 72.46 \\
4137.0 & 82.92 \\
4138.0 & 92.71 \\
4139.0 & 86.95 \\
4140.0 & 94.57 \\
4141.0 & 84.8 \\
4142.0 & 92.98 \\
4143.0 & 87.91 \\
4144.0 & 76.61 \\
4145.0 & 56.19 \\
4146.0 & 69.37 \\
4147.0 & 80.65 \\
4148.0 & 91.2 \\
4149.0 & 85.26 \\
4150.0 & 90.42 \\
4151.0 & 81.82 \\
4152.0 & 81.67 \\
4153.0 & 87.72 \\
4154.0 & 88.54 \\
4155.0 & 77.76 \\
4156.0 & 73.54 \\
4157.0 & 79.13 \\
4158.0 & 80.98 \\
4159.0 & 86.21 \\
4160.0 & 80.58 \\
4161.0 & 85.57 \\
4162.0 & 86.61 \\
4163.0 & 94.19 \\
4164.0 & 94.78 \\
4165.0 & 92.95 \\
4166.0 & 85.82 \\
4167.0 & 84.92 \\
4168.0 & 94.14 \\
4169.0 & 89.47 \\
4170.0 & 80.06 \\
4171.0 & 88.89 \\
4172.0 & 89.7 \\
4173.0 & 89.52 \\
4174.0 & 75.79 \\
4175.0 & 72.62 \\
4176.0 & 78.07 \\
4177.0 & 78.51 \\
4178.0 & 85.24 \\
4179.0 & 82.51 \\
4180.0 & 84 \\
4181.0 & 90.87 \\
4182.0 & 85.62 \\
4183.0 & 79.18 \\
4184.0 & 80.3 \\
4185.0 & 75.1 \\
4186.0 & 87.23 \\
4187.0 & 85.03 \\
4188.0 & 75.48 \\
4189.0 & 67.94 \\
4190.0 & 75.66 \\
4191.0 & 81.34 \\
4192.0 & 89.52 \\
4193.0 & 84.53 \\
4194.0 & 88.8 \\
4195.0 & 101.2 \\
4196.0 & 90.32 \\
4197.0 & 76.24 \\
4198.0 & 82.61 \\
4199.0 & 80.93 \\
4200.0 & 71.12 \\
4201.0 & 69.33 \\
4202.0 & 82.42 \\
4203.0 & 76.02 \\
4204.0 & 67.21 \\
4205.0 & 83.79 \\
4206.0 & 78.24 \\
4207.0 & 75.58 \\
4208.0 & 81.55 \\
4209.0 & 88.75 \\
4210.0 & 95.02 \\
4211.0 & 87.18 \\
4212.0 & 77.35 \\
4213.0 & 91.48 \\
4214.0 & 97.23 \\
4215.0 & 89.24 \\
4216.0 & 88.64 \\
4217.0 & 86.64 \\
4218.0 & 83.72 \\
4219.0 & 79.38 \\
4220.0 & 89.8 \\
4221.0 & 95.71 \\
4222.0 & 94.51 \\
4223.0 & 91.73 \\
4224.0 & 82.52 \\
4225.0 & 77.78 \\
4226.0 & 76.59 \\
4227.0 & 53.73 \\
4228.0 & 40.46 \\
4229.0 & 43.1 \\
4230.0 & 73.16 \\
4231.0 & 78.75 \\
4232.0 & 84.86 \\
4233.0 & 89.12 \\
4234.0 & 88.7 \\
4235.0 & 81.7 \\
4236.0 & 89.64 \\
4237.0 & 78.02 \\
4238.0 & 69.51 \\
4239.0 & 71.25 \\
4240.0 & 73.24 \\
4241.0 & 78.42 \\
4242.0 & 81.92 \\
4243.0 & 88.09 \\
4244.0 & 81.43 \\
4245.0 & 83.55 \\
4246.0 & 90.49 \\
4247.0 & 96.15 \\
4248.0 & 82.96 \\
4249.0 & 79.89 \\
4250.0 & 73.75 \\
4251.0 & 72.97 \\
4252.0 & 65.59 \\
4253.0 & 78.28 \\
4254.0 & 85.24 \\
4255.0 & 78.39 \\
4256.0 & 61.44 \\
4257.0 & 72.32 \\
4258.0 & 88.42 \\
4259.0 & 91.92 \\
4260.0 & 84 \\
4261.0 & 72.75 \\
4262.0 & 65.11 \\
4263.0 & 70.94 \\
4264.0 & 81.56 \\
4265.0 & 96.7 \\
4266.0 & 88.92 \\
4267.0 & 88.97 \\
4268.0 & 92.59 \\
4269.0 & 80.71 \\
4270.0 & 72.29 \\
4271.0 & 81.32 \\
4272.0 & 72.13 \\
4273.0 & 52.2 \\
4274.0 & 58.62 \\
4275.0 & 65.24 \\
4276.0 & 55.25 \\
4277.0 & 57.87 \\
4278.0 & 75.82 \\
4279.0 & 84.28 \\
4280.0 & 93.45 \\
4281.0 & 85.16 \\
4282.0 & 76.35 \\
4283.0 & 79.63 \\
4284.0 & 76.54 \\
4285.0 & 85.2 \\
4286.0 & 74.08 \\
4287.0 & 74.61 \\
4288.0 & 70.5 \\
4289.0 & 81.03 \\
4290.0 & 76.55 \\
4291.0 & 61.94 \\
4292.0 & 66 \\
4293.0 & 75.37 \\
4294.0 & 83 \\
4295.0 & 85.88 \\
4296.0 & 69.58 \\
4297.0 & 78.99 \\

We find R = 1.14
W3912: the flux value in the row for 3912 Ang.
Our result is 54.5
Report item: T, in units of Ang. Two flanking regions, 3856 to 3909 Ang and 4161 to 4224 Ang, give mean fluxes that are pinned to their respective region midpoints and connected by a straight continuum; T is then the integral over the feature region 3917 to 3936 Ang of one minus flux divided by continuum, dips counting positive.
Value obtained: 4.4 Ang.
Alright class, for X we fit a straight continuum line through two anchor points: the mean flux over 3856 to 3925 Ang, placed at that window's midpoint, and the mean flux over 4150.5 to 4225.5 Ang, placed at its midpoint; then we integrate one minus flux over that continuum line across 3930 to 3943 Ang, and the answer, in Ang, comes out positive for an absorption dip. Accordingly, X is 7.1 Ang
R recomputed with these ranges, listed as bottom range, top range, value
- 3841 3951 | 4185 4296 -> 1.95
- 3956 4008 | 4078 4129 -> 1.56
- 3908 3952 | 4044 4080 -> 1.71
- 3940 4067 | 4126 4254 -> 1.35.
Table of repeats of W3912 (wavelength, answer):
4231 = 78.75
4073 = 57.49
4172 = 89.7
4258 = 88.42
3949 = 54.19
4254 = 85.24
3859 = 44.94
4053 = 81.51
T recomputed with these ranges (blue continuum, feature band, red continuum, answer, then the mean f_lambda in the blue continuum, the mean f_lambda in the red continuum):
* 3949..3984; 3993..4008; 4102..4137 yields -4.34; 49.5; 84.6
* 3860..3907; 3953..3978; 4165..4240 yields 6.49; 50.5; 81.6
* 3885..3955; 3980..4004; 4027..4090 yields -3.72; 49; 78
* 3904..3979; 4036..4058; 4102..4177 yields -3.94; 45.5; 84.4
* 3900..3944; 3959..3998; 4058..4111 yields 2.18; 46.1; 80.5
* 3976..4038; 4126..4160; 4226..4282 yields -3.10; 74.8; 76.8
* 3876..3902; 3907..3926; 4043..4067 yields -1.40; 51.3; 73.7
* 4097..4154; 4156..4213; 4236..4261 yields -0.80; 84.1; 79.5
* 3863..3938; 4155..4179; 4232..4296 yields -4.78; 49.7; 78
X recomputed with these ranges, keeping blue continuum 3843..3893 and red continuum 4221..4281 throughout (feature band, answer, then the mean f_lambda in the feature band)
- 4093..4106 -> -2.7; 80.2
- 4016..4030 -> -4.6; 81.1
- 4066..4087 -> -4.4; 78.7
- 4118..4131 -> -4.2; 90.5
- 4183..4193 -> -1.0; 79.9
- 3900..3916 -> -1.3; 57.1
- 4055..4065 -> -1.5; 73.7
